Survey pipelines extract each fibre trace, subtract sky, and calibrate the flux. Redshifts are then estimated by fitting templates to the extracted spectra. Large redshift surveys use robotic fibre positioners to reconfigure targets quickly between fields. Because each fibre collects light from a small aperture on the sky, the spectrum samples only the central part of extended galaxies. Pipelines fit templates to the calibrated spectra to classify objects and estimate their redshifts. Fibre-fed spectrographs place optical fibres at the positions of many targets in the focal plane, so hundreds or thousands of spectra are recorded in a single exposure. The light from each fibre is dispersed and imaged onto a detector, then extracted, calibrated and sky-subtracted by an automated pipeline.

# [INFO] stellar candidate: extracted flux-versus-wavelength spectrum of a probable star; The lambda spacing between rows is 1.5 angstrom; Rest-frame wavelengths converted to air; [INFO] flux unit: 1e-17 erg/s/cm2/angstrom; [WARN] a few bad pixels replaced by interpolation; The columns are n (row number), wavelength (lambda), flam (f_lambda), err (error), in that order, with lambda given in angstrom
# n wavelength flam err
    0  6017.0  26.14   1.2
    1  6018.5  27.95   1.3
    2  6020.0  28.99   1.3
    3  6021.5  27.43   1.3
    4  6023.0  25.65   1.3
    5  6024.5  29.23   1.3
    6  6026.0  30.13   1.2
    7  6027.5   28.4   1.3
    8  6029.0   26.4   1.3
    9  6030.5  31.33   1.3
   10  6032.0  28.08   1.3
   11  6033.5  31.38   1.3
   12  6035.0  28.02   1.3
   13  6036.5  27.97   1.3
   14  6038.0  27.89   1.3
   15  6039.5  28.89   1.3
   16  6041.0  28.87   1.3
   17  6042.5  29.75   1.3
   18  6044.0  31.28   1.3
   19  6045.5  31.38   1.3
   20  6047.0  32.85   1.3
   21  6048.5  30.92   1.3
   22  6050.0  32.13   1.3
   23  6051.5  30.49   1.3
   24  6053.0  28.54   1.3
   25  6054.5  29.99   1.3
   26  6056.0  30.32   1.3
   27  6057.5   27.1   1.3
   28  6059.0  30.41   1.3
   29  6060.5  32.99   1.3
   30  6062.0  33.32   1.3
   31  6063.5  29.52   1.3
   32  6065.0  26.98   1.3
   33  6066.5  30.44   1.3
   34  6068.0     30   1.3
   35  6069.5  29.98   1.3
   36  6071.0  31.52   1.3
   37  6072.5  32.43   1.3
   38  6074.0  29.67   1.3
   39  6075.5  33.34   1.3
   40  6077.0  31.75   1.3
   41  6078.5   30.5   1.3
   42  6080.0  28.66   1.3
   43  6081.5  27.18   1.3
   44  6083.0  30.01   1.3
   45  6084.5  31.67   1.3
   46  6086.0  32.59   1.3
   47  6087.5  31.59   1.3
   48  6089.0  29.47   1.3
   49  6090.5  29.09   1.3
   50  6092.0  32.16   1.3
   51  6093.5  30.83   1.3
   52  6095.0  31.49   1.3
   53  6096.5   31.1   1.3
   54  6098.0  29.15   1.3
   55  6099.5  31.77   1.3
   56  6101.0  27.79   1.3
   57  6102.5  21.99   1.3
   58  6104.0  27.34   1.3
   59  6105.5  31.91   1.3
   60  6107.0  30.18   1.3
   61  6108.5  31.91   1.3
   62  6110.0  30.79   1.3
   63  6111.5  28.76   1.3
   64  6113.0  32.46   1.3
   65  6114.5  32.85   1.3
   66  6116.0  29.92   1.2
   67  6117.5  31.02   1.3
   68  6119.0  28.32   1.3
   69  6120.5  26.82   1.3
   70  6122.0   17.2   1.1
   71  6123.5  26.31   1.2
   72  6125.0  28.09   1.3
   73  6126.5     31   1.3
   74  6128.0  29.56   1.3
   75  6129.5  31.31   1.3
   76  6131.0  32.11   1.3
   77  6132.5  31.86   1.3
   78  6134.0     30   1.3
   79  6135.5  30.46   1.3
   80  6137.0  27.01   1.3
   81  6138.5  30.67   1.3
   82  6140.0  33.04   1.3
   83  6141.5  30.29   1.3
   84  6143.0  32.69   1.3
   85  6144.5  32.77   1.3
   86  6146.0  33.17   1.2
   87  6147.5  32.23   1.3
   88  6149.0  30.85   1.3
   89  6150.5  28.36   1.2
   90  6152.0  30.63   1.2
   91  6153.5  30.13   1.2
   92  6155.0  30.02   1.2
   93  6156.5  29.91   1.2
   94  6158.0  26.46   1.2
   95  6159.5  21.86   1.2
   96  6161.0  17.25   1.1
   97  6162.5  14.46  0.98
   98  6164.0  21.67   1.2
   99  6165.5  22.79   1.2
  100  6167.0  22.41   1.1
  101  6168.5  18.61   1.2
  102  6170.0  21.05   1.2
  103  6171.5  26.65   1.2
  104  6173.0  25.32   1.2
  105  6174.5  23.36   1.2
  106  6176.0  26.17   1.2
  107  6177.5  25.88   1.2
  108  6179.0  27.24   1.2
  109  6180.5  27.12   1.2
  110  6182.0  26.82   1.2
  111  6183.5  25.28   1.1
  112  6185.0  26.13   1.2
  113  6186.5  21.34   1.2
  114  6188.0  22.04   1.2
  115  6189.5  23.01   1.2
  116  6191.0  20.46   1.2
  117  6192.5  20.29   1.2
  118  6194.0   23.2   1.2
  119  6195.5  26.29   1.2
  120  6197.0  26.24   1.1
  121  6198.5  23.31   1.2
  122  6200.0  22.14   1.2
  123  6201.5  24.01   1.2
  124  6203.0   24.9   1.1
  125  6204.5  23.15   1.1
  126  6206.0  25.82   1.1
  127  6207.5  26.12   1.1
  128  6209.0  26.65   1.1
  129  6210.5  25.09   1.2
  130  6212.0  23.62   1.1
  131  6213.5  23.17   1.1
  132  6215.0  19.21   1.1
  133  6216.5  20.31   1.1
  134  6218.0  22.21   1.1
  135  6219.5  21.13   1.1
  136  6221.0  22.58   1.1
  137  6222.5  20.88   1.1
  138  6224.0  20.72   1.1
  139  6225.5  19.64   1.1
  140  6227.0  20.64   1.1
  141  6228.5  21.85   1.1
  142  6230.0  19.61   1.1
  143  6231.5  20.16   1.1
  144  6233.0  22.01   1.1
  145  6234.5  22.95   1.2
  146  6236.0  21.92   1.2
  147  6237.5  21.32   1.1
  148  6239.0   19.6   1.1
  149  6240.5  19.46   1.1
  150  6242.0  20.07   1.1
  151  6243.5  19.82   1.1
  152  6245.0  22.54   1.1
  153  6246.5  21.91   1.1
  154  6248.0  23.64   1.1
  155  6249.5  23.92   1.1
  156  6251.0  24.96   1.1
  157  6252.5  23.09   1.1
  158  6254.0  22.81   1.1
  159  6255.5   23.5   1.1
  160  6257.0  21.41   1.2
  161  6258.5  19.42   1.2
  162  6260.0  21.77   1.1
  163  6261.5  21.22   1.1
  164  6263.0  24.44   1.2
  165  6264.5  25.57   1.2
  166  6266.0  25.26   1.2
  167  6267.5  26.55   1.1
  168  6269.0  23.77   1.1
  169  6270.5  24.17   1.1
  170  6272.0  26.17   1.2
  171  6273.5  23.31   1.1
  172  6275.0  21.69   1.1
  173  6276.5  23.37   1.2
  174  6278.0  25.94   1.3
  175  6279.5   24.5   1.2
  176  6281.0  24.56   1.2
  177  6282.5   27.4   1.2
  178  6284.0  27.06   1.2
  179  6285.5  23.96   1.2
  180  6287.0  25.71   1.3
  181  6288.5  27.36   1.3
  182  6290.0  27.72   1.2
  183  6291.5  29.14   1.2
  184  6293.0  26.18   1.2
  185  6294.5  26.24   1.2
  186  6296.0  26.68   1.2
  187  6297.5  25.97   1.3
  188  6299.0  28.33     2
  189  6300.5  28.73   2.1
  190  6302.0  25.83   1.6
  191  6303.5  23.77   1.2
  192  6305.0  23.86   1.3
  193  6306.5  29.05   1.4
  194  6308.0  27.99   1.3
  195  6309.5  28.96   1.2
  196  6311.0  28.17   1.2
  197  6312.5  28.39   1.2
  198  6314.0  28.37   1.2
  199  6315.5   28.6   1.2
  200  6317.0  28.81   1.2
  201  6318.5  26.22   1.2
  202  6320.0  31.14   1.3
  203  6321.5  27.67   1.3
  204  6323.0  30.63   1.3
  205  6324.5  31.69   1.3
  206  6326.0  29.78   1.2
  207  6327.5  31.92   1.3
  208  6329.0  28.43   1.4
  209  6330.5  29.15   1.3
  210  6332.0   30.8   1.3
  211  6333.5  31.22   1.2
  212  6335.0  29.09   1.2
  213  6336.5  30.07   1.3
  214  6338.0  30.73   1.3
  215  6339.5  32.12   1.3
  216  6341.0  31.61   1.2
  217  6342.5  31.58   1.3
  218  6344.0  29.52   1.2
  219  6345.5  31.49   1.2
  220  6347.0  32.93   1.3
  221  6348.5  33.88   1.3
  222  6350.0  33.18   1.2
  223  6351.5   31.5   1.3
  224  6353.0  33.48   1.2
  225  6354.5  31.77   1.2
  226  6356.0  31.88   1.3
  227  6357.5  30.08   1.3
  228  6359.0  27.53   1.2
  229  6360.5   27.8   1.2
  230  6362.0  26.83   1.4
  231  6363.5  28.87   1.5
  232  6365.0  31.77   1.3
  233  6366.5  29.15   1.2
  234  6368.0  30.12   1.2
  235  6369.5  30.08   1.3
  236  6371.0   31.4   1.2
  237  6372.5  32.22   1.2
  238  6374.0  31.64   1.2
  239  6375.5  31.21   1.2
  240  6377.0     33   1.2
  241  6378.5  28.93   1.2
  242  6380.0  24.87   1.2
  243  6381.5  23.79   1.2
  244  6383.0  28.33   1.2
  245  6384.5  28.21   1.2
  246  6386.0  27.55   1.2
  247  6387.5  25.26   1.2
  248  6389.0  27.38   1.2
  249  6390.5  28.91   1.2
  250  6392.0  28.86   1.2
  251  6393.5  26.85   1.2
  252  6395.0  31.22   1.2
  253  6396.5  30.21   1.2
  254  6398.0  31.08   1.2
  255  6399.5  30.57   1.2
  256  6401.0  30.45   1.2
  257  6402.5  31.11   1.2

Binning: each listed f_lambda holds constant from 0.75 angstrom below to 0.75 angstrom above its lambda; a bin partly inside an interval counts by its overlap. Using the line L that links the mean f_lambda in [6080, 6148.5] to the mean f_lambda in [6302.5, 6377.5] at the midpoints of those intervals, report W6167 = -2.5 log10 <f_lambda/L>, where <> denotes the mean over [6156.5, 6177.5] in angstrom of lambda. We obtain 0.31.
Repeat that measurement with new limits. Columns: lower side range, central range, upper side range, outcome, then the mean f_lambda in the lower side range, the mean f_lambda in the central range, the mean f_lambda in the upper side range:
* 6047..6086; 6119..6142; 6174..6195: -0.076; 30.5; 29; 24.2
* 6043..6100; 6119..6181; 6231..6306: 0.033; 30.6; 27.2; 24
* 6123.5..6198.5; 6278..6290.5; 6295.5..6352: 0.109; 26.6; 26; 29.4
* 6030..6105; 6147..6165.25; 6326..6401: 0.158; 30.1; 26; 30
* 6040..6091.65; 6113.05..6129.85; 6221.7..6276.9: -0.019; 30.5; 28.5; 22.3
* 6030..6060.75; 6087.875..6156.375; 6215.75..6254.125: -0.132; 30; 29.9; 21.5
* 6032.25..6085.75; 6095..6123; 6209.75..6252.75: -0.048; 30.2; 29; 21.6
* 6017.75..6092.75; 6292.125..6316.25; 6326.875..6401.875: 0.106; 29.9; 27.2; 30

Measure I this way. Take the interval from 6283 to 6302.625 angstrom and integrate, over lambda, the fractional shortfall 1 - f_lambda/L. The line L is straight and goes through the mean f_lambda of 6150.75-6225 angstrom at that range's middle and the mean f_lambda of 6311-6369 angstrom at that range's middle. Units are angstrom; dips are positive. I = 1.0 angstrom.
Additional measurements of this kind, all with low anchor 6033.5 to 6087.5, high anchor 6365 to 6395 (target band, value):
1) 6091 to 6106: 0.32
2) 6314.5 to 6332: -0.18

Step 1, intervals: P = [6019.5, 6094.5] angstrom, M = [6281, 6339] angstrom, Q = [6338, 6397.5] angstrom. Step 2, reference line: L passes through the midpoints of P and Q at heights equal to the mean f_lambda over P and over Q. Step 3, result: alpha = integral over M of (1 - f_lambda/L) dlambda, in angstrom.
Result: 3.5 angstrom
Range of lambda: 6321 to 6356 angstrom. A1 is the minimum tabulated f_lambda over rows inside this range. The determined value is 27.67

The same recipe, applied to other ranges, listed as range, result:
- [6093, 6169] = 14.46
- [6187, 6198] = 20.29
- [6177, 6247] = 19.21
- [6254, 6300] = 19.42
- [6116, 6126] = 17.2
